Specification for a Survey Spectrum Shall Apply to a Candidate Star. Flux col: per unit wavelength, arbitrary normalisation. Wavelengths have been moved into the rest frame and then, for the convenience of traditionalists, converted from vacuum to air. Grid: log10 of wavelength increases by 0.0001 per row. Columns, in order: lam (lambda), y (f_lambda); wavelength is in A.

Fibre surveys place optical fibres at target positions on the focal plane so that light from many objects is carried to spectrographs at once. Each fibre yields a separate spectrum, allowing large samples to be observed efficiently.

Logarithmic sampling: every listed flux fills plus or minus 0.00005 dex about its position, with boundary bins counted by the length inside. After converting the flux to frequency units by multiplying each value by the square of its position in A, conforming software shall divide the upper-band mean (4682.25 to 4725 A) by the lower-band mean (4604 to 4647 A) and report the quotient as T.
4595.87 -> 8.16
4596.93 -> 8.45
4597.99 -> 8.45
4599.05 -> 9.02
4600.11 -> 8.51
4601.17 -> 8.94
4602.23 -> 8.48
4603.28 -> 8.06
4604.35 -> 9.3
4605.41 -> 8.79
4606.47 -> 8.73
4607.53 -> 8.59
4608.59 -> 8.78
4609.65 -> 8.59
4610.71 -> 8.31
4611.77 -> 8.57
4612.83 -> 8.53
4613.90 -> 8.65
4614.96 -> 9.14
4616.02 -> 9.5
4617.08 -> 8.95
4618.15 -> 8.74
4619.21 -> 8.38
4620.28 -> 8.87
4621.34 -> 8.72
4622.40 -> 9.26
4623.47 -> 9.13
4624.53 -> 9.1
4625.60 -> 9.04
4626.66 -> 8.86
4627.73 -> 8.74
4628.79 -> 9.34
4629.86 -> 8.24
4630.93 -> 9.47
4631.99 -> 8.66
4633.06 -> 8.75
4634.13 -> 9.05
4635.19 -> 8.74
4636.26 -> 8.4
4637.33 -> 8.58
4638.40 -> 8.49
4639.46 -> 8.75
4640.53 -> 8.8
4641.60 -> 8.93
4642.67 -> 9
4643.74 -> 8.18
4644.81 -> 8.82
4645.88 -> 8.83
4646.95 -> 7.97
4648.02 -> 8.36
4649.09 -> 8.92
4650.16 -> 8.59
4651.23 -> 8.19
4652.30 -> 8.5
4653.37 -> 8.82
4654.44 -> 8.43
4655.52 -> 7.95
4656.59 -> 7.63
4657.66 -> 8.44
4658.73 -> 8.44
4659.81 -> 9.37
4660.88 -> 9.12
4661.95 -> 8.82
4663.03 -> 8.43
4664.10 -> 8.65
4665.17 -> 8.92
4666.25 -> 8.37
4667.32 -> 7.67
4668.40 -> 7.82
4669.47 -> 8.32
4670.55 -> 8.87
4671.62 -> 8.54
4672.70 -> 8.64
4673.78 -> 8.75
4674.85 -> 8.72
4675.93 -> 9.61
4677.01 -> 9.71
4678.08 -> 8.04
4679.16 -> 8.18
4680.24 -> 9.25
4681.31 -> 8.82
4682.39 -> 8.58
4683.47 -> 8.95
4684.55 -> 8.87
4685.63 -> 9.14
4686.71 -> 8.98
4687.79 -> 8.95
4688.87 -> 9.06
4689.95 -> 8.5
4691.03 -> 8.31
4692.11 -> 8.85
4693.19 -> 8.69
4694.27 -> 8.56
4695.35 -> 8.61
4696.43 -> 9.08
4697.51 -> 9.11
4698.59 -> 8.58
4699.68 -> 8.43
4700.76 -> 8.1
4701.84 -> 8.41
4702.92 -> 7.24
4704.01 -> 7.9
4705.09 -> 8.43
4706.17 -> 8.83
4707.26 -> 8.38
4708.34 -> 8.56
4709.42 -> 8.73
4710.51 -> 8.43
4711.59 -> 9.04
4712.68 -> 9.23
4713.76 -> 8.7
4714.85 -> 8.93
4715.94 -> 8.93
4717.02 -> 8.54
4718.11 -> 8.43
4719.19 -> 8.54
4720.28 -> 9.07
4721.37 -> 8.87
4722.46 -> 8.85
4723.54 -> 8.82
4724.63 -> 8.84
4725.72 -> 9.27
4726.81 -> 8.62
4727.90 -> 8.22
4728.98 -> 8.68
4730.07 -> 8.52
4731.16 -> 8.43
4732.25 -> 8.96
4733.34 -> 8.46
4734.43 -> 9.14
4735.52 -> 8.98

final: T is 1.02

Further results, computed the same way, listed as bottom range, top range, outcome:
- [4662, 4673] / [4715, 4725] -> 1.06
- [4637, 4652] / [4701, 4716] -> 1.02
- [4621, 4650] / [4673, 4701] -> 1.02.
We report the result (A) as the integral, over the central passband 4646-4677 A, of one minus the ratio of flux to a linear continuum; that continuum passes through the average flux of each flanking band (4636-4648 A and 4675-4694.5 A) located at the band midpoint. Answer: 0.6 A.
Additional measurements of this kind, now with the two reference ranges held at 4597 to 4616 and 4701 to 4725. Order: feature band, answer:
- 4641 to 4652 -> 0.1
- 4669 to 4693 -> -0.5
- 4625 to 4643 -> -0.3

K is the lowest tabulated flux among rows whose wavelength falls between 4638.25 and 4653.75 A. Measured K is 7.97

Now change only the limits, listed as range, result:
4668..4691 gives 7.82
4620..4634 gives 8.24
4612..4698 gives 7.63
